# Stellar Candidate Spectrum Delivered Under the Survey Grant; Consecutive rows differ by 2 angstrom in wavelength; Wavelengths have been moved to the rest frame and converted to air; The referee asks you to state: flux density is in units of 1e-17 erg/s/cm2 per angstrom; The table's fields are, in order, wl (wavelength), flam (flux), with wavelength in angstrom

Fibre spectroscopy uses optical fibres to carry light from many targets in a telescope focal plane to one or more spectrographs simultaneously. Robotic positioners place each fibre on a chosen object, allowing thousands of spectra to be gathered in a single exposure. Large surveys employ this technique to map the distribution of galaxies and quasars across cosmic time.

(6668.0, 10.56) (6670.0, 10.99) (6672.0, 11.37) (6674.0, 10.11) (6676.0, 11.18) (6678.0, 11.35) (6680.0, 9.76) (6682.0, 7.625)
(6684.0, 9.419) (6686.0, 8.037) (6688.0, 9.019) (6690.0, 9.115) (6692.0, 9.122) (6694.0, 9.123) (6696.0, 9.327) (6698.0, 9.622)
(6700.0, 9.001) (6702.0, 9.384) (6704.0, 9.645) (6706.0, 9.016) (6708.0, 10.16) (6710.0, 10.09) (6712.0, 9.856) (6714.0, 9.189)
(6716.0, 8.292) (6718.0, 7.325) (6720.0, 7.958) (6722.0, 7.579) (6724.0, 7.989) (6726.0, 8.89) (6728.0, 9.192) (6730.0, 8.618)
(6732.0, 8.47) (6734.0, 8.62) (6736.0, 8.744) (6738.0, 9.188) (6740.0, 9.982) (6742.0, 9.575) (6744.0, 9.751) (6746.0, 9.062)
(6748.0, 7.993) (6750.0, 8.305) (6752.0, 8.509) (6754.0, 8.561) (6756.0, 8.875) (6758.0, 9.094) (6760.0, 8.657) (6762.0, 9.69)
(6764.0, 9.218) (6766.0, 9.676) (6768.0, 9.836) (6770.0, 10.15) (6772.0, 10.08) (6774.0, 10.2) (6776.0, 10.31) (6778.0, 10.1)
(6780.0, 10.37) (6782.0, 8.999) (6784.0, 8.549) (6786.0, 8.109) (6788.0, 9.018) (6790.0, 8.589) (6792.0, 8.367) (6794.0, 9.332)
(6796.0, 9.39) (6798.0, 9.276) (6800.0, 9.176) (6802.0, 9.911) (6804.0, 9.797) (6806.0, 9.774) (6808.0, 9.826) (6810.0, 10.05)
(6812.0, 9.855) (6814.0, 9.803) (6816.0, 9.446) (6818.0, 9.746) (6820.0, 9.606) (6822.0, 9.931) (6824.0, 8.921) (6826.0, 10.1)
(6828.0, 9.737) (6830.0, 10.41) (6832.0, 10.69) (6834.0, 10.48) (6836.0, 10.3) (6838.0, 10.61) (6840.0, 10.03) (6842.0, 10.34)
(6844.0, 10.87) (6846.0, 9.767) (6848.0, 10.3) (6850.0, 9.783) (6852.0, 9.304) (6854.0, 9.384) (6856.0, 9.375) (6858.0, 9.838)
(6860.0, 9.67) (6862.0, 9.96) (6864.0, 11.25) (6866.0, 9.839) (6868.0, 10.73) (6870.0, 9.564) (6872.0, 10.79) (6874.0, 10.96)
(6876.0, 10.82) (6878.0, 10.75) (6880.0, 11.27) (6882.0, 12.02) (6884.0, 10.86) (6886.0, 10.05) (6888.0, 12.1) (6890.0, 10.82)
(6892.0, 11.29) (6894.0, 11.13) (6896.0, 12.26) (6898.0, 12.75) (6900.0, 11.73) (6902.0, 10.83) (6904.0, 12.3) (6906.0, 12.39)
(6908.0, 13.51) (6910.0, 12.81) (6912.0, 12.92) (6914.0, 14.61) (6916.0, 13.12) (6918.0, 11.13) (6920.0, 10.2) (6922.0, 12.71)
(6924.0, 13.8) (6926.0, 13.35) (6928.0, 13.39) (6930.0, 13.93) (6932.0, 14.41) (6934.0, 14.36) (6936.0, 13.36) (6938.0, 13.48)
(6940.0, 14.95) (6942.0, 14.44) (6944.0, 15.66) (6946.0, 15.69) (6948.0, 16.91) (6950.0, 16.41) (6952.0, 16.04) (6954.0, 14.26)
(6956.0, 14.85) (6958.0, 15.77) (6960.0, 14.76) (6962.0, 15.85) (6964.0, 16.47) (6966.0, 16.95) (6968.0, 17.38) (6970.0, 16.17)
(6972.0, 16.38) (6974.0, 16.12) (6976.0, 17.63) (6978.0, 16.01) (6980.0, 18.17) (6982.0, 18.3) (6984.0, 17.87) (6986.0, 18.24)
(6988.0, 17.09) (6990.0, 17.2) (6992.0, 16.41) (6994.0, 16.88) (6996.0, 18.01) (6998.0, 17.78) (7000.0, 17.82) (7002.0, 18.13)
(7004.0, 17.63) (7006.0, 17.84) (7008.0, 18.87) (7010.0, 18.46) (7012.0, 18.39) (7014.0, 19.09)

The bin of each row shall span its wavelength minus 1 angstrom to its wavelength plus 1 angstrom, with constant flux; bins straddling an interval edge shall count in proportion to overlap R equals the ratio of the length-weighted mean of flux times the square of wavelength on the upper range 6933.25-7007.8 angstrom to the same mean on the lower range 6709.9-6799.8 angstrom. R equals 1.94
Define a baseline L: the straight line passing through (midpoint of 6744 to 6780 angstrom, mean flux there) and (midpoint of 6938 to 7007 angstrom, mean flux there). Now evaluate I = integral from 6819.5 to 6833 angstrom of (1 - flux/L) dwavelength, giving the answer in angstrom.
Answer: 1.92 angstrom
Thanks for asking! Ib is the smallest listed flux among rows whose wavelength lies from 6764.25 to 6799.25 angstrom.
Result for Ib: 8.109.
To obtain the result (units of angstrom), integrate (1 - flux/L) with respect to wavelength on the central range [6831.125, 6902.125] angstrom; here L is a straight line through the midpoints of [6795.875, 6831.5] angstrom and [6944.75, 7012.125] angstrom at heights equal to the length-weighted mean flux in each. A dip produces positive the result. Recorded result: 8.3 angstrom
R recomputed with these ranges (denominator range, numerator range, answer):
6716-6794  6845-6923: 1.29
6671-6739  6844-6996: 1.56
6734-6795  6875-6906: 1.29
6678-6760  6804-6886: 1.18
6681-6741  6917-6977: 1.79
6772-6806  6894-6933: 1.41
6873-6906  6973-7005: 1.58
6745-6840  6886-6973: 1.52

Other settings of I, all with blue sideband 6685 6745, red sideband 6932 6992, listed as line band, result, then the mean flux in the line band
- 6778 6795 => 3.2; 8.99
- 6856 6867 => 2.6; 10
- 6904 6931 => 3.5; 12.9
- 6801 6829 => 5.0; 9.75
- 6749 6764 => 2.0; 8.84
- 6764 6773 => 0.6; 9.86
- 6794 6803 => 1.5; 9.43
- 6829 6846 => 2.8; 10.4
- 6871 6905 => 6.4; 11.3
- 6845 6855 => 2.5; 9.71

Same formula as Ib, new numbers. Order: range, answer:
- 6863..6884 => 9.564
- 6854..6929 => 9.375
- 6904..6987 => 10.2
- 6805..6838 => 8.921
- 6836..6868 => 9.304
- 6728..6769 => 7.993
